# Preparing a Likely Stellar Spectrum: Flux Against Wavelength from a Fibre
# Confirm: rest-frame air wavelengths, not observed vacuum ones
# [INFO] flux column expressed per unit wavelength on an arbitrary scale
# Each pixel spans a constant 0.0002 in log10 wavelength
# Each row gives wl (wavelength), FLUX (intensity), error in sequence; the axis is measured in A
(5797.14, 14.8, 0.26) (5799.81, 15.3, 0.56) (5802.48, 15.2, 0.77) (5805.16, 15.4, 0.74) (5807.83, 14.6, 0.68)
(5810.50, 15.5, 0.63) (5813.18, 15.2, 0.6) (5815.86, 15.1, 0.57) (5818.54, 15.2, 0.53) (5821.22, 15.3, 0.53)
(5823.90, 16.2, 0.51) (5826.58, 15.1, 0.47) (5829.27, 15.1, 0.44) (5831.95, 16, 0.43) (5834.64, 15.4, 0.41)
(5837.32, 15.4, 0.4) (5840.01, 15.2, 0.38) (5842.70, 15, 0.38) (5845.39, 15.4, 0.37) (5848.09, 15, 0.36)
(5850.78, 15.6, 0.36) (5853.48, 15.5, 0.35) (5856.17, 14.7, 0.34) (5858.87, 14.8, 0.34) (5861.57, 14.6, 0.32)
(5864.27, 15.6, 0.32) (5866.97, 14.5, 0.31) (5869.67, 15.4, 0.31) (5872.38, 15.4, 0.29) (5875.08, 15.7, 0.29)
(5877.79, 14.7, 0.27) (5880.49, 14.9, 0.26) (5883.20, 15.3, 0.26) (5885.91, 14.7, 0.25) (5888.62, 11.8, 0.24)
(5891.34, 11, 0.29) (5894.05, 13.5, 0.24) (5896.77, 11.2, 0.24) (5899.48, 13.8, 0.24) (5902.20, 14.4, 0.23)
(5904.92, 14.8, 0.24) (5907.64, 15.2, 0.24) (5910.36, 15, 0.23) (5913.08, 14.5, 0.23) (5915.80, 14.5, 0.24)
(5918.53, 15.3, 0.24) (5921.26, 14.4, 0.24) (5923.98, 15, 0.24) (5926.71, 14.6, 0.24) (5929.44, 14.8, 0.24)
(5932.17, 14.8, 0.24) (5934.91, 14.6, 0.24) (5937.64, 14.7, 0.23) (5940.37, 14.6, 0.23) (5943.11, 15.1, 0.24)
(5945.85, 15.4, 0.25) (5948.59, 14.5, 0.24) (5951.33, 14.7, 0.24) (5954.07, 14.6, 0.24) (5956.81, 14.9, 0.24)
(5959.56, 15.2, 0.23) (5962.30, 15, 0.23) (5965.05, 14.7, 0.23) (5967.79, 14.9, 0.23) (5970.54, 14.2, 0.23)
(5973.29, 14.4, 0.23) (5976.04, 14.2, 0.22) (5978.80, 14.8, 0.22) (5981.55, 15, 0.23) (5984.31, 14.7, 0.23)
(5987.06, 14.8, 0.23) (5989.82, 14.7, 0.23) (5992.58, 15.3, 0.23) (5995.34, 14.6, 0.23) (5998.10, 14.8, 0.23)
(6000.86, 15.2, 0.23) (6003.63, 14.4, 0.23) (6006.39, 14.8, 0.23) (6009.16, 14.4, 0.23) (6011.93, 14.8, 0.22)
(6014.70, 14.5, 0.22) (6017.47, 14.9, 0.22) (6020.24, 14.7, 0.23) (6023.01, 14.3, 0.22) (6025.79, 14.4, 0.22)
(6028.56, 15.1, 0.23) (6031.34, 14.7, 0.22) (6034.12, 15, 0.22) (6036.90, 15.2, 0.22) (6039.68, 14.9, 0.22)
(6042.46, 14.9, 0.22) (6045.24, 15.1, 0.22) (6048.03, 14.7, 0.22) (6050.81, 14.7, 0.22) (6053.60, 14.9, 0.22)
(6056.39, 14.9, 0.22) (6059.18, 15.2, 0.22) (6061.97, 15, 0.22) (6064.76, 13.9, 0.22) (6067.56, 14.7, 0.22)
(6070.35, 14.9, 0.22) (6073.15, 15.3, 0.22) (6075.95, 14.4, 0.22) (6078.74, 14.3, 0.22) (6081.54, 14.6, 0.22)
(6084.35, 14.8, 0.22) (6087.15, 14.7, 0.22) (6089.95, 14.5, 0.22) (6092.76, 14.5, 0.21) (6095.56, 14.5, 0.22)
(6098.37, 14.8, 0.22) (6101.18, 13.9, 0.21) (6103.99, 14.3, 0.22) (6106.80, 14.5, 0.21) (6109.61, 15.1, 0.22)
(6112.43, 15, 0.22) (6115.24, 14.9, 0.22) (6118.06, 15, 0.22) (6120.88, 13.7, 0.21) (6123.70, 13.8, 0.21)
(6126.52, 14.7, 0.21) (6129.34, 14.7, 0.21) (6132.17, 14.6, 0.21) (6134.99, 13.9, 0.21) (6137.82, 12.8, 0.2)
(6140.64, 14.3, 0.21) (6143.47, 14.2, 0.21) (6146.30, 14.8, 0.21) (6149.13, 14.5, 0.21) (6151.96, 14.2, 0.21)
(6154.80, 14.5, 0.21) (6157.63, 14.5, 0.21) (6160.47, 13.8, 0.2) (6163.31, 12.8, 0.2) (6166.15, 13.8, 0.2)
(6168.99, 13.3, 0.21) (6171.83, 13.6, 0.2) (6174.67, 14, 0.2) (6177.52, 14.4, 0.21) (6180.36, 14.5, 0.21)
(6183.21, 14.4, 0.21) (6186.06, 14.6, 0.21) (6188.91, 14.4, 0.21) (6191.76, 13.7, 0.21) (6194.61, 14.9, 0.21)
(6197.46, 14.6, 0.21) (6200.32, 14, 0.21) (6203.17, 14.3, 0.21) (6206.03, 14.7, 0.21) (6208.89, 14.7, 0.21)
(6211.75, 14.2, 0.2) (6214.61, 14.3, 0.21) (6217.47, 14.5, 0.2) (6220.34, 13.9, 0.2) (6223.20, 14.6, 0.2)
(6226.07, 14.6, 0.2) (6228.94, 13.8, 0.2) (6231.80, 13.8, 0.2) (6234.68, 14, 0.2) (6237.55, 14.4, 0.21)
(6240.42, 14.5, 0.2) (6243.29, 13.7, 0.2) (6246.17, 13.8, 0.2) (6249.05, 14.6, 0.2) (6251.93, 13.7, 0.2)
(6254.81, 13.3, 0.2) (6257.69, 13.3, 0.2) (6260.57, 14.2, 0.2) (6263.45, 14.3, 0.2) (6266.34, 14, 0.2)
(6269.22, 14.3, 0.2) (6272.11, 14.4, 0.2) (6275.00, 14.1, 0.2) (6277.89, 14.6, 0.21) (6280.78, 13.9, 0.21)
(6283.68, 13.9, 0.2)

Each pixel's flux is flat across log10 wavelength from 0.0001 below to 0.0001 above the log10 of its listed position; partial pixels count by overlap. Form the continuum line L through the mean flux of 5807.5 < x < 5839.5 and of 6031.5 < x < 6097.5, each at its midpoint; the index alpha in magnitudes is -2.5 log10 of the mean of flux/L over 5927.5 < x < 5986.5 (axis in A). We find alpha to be 0.02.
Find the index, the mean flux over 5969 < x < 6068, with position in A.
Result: 14.7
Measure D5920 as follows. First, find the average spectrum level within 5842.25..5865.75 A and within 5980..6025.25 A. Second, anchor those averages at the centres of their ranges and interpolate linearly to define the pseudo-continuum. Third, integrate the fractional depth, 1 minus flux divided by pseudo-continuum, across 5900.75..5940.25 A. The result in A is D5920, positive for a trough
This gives 0.5 A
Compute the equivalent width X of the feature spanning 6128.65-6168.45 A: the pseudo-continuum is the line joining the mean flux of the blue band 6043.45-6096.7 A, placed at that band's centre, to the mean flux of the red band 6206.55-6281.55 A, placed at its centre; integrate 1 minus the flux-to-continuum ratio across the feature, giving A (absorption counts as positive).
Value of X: 1.1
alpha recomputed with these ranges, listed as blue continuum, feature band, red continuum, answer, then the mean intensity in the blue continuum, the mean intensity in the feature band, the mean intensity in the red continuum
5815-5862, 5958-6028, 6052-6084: 0.01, 15.3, 14.7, 14.7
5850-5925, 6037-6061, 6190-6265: -0.04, 14.5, 14.9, 14.2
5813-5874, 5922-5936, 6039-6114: 0.02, 15.3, 14.7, 14.7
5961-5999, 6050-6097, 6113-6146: -0.02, 14.7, 14.7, 14.3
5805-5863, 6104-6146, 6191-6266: 0.01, 15.2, 14.4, 14.2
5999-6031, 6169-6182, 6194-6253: 0.02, 14.7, 14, 14.3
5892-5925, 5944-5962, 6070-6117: -0.04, 14.2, 14.9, 14.6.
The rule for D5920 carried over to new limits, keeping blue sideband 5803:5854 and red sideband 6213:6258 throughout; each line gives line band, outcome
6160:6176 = 0.8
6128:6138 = 0.2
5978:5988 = 0.0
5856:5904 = 3.0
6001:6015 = 0.1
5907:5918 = 0.2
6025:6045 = -0.3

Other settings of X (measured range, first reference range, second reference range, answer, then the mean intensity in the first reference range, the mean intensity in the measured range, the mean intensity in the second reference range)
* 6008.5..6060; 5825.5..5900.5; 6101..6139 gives -1.2 A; 14.7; 14.8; 14.4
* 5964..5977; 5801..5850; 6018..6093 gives 0.4 A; 15.3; 14.5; 14.8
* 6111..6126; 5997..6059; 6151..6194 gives -0.2 A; 14.8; 14.5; 14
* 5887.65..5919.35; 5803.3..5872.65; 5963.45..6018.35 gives 2.7 A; 15.2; 13.7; 14.7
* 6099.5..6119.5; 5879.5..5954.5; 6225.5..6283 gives -0.7 A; 14.3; 14.7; 14.1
